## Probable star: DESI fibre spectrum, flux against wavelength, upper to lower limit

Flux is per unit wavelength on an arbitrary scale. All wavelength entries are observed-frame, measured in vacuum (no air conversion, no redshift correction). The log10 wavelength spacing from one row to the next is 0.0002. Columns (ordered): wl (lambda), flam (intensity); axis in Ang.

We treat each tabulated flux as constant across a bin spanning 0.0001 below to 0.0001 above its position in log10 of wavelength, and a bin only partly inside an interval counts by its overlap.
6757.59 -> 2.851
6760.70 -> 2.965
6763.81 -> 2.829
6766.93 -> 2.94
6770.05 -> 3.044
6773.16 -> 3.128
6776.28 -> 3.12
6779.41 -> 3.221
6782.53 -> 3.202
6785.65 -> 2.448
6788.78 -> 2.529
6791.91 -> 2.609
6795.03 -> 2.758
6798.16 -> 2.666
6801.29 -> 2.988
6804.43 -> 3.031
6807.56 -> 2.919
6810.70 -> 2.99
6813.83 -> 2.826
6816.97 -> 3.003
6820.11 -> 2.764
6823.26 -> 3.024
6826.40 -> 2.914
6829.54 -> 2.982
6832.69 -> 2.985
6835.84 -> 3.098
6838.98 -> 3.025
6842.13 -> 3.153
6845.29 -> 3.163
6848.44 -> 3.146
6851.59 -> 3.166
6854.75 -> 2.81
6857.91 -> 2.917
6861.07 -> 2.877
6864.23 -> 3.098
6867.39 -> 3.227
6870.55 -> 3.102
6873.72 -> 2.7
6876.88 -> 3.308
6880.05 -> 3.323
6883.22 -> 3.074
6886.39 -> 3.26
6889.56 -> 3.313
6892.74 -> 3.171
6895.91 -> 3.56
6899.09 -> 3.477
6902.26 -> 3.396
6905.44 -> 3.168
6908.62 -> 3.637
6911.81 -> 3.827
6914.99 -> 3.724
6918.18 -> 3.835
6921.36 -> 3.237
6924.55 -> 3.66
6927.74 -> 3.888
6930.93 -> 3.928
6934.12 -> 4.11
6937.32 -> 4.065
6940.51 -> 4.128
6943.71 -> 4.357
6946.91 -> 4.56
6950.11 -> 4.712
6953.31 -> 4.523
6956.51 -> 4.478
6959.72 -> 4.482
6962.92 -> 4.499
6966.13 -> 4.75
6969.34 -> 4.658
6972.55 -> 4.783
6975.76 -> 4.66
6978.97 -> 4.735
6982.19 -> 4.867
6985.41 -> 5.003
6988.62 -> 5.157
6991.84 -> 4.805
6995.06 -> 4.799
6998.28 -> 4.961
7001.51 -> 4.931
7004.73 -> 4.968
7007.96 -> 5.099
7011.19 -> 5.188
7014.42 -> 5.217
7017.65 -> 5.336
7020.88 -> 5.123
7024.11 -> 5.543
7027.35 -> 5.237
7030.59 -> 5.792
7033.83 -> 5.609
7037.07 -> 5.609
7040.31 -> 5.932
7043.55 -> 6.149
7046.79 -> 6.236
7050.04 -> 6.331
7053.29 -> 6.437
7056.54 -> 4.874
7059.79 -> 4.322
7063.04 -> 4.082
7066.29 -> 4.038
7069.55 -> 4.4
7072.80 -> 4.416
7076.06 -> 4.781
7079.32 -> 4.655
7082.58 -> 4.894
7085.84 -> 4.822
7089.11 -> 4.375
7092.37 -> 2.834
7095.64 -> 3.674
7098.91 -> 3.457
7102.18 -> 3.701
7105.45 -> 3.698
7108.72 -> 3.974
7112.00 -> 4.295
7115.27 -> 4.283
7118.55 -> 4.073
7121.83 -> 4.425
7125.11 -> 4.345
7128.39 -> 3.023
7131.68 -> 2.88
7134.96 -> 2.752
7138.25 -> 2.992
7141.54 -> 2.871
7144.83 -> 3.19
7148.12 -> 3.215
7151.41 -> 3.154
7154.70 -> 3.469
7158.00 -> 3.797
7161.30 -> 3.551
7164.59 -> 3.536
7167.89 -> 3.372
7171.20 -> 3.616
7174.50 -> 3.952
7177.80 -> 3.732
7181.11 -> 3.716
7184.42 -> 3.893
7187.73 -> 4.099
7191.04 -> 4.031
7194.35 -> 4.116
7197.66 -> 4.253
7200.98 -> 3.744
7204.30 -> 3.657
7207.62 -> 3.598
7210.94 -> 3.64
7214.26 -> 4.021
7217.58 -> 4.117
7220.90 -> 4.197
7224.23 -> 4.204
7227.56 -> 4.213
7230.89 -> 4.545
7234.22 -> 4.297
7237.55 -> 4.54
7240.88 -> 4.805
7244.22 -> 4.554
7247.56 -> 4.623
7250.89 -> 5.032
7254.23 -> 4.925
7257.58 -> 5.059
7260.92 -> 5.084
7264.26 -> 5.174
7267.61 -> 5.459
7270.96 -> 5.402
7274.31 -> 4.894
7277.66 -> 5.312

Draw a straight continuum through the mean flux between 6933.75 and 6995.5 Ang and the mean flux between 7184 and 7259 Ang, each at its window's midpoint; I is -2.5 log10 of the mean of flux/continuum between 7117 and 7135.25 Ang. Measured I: 0.205 mag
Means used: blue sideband 4.61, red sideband 4.27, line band 3.64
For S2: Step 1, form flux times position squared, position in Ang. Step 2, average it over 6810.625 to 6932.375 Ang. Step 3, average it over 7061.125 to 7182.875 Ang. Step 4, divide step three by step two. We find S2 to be 1.26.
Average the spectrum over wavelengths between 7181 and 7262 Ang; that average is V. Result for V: 4.28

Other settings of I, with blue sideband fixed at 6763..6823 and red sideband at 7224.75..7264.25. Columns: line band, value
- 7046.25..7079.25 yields -0.24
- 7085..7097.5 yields 0.06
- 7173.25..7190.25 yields 0.15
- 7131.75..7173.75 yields 0.30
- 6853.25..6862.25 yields 0.10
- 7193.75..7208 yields 0.17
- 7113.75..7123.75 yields -0.02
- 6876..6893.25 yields 0.01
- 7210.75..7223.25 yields 0.14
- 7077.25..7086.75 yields -0.18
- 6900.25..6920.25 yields -0.07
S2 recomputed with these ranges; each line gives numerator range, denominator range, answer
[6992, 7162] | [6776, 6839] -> 1.66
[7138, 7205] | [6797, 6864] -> 1.34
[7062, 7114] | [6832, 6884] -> 1.44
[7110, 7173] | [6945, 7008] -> 0.77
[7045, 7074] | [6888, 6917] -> 1.51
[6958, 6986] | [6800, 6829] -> 1.67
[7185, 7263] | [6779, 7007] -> 1.30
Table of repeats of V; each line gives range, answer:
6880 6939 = 3.57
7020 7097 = 5.01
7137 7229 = 3.72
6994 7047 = 5.38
